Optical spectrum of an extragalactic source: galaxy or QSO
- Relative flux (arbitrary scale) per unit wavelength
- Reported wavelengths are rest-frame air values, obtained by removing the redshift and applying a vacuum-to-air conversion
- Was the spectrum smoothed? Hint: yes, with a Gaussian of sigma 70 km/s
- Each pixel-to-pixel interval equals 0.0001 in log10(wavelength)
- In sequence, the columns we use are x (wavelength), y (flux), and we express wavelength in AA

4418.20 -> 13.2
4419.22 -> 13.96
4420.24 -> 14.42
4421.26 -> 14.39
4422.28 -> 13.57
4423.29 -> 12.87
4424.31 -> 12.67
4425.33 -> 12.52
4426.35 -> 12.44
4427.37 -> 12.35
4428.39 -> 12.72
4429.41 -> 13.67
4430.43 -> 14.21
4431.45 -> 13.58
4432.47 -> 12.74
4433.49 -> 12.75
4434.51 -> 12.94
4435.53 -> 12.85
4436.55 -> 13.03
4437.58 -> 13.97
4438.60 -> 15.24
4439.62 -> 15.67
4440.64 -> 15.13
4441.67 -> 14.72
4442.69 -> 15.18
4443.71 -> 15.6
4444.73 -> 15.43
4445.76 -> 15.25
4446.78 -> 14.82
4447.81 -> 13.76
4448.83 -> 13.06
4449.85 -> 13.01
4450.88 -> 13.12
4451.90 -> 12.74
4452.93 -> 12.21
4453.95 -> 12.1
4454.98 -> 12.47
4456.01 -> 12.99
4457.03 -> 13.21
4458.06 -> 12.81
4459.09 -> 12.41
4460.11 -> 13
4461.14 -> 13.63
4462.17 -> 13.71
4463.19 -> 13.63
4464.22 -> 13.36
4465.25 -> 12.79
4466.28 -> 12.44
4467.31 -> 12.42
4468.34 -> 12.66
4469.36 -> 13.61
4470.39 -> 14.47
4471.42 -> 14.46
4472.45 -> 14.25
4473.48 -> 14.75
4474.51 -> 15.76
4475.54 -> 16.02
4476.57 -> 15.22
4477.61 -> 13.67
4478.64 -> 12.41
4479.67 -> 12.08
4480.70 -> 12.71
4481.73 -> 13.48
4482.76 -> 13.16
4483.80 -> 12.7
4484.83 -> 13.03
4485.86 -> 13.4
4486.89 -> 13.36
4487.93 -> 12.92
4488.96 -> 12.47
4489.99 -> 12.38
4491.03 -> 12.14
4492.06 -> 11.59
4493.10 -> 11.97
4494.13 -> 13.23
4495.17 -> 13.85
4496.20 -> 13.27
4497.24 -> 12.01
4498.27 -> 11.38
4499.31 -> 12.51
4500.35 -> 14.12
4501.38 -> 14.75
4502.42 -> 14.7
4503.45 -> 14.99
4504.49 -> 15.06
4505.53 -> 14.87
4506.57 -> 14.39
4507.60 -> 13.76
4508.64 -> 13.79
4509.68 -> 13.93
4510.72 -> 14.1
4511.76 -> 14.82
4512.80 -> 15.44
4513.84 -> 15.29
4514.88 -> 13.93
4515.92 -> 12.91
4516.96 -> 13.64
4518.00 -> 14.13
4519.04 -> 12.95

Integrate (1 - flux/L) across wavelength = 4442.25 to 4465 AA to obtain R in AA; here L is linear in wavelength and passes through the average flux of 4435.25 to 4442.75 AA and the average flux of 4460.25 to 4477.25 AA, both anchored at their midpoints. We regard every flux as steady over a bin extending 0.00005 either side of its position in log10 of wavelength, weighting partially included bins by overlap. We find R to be 1.1 AA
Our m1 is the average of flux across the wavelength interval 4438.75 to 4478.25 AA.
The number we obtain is 13.8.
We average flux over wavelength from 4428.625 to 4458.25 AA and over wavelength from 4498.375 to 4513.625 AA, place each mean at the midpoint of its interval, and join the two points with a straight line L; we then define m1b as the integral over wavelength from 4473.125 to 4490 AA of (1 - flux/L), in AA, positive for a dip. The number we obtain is 0.7 AA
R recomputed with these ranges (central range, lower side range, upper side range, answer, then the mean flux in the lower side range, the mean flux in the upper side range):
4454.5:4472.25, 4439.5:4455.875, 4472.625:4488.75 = 0.8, 13.9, 13.6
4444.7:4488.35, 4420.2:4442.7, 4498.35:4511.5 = 1.3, 13.6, 14.2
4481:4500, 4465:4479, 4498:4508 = 1.8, 14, 14.1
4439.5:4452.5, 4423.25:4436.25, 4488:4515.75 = -1.3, 13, 13.6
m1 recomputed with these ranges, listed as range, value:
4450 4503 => 13.2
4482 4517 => 13.5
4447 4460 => 12.9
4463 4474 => 13.5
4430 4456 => 13.8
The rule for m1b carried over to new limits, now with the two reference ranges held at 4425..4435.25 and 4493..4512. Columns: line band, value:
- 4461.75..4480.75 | -0.4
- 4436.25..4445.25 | -1.2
